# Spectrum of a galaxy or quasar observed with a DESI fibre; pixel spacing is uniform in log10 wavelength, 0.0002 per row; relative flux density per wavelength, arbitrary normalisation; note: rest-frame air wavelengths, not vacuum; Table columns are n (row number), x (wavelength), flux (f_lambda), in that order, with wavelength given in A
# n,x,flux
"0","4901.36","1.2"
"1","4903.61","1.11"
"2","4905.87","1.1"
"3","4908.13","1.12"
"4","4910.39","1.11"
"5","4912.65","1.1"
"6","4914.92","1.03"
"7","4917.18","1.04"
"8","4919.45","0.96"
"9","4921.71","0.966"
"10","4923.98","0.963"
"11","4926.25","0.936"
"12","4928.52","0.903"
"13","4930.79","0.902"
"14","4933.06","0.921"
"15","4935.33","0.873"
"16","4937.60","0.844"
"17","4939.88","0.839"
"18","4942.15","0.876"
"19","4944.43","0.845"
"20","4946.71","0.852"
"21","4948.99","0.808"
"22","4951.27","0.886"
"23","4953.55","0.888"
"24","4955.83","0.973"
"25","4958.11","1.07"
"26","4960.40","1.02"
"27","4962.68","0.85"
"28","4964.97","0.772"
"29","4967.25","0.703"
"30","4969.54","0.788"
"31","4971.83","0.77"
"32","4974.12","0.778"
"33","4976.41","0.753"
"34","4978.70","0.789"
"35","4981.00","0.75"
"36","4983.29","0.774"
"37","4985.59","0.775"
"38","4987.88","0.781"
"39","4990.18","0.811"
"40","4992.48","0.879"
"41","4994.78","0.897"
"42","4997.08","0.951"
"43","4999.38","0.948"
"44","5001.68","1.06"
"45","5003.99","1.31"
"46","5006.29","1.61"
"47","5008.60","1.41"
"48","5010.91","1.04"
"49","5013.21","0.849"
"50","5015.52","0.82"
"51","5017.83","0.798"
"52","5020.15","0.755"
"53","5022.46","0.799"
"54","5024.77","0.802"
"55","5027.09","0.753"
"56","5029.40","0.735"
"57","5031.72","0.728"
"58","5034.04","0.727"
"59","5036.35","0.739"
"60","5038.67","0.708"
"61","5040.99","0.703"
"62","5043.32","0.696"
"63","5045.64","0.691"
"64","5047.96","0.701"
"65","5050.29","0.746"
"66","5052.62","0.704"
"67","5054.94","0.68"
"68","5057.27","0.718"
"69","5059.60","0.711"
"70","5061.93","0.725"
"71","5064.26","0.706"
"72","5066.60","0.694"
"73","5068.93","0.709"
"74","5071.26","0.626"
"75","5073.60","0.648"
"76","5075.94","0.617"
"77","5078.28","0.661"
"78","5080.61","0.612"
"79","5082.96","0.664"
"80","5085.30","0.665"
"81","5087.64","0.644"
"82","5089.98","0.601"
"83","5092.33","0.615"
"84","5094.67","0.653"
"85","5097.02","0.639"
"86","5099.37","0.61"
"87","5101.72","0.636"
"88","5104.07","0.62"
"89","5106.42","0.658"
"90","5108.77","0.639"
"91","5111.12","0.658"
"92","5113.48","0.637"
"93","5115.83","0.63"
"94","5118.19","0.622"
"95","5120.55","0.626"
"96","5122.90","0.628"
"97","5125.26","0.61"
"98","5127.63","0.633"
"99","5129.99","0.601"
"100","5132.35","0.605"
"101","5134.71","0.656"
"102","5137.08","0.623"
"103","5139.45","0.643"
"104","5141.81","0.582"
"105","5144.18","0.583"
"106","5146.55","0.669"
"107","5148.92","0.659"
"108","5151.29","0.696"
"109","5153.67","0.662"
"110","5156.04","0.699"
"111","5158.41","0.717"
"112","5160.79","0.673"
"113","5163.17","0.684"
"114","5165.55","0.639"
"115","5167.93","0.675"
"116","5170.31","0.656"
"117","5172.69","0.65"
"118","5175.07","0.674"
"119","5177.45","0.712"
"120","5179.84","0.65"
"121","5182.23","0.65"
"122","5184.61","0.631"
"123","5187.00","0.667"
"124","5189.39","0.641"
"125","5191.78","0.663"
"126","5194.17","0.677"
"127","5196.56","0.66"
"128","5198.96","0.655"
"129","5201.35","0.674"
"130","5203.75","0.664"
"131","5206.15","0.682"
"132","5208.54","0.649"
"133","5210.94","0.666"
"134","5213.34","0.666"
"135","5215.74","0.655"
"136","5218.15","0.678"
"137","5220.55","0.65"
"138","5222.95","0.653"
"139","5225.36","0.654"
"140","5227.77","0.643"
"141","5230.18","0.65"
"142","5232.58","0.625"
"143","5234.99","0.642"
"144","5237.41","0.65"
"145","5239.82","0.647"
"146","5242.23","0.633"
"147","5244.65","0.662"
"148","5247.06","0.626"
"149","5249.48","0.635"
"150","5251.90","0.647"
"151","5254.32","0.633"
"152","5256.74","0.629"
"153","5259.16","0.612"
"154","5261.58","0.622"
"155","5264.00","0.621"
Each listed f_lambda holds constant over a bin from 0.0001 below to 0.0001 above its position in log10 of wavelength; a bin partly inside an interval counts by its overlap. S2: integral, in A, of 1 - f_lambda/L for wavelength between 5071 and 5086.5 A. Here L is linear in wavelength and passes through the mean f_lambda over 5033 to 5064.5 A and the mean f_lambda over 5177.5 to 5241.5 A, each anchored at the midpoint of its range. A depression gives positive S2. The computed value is 1.29 A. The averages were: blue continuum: 0.711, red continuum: 0.656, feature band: 0.643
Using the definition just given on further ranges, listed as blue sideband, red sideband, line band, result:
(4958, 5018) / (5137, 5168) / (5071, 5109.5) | 6.1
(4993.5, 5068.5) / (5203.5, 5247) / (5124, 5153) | 4.1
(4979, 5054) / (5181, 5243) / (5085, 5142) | 9.5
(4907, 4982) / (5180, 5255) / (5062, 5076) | 2.0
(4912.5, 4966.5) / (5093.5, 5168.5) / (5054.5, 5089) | 2.7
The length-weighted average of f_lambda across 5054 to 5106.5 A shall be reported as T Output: 0.657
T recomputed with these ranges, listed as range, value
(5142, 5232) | 0.662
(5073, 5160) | 0.639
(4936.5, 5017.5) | 0.907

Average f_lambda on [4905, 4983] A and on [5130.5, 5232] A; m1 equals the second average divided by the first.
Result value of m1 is 0.7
